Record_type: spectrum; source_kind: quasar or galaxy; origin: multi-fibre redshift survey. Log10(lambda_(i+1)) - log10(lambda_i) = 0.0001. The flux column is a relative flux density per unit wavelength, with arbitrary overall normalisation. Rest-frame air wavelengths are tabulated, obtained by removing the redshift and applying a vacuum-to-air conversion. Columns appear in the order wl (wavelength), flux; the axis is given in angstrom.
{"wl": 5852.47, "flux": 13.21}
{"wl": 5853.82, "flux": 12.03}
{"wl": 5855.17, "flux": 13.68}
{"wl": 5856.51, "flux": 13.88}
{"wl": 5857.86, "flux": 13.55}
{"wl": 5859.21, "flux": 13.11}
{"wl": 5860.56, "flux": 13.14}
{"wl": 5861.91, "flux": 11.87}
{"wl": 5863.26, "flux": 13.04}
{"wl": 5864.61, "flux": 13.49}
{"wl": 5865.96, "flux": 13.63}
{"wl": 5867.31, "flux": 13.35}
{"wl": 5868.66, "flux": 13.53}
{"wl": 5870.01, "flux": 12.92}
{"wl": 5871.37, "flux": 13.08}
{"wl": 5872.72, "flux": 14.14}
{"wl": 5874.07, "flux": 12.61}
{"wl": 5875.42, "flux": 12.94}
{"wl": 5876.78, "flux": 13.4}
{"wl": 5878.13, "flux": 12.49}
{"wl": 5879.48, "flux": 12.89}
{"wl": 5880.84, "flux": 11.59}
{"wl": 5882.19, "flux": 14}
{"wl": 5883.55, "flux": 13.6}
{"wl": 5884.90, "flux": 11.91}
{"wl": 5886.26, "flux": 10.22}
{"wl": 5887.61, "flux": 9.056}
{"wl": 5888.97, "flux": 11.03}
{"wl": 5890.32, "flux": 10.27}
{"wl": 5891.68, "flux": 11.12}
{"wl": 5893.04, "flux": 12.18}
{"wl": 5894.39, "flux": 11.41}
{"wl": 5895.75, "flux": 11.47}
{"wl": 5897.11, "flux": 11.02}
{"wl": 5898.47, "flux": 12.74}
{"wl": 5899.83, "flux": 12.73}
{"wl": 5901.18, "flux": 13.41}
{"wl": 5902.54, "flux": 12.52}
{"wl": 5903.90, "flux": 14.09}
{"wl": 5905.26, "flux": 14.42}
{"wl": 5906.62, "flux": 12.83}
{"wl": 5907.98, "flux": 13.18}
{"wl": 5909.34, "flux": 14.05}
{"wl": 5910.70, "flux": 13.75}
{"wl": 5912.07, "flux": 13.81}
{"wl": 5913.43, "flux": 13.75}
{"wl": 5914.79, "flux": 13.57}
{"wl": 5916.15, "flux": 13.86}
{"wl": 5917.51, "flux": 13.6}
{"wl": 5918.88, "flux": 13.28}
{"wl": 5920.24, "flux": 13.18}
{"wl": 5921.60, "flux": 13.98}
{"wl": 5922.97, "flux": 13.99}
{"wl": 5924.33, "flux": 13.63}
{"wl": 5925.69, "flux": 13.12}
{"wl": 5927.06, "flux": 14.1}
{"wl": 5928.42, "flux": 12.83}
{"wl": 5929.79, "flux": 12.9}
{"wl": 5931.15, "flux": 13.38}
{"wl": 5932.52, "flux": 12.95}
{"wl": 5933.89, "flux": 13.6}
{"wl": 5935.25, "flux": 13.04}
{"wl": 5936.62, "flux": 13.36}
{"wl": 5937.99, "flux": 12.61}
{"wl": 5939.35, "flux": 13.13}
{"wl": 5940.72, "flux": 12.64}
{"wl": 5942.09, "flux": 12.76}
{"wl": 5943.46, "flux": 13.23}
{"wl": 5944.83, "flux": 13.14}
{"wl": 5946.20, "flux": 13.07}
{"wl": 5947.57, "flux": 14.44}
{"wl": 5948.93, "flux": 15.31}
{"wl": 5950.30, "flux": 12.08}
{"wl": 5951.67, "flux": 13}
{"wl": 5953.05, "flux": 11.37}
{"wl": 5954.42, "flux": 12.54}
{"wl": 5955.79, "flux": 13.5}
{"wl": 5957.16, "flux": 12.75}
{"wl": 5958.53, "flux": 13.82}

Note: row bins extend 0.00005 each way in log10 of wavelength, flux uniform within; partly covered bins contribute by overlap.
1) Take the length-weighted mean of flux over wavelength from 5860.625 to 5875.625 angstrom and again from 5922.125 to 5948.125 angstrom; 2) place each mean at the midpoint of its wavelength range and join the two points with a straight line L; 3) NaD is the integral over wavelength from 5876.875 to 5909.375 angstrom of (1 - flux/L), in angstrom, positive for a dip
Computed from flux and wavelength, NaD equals 2.33 angstrom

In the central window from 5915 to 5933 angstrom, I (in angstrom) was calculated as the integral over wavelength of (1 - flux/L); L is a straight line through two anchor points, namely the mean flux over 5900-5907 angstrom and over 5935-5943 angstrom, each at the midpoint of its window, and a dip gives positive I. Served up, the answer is -0.43 angstrom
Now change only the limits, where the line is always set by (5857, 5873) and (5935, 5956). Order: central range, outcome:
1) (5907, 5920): -0.48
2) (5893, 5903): 0.74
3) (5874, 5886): 0.40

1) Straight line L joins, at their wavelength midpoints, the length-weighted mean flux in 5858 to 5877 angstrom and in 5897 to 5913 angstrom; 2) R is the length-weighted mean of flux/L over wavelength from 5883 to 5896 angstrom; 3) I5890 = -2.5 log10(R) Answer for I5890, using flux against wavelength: 0.182 mag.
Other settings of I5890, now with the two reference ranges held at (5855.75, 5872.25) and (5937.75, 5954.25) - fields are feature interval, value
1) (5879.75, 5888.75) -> 0.127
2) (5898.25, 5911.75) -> -0.021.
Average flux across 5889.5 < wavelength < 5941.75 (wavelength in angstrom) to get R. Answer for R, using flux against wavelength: 13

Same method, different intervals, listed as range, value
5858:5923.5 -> 12.8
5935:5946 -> 13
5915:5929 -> 13.6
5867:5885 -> 13.1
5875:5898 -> 11.8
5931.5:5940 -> 13.1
